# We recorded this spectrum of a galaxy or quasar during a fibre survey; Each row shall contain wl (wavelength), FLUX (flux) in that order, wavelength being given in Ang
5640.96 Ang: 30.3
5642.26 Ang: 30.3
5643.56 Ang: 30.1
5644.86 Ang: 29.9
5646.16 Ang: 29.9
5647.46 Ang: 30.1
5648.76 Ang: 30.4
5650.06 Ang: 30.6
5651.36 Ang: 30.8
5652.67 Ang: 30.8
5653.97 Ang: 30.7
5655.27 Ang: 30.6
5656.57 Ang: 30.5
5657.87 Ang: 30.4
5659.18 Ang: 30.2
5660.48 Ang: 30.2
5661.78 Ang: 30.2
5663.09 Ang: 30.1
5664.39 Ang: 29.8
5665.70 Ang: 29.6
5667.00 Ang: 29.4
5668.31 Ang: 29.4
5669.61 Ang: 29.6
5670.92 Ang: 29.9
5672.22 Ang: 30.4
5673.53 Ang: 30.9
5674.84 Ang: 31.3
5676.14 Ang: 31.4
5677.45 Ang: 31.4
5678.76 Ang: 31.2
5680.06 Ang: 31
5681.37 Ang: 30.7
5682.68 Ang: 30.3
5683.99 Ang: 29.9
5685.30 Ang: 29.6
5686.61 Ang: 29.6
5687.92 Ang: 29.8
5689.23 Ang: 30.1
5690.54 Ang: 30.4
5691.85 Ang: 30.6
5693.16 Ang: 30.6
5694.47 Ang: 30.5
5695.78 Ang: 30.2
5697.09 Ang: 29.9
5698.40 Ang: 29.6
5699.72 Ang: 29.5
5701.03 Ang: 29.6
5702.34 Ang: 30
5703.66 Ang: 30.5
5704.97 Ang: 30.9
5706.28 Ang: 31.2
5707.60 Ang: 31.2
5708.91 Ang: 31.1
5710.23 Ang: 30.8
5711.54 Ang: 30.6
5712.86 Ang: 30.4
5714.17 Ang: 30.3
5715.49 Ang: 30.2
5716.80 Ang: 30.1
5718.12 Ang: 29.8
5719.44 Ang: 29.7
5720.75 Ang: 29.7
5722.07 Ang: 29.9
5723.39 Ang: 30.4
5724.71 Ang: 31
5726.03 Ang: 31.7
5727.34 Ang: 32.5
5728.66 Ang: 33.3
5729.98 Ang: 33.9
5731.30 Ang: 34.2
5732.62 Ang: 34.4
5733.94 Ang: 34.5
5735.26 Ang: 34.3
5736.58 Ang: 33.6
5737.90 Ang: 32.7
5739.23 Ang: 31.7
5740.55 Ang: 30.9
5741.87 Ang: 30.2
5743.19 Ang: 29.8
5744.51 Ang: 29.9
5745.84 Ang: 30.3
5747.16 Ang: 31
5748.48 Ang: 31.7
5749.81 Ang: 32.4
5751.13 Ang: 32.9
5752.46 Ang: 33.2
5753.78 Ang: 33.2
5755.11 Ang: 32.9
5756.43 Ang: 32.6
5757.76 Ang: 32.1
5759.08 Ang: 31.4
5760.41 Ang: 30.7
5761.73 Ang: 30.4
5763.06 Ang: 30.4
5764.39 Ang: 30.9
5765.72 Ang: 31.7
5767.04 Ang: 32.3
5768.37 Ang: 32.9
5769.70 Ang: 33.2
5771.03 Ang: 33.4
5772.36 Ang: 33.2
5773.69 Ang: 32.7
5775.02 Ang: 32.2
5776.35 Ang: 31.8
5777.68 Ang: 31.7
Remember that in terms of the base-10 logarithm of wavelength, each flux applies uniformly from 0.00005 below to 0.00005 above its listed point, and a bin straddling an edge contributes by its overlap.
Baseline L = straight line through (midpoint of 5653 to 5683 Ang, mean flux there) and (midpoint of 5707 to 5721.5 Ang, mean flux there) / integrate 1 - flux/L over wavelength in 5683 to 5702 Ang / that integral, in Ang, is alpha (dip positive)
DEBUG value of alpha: 0.2 Ang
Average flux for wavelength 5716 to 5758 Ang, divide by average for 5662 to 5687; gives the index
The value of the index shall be 1.05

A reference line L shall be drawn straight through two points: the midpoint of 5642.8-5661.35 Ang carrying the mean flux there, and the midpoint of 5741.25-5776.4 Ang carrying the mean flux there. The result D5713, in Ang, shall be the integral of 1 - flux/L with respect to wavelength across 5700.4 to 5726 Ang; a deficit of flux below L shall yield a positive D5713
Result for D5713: 0.6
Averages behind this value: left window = 30.4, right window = 31.8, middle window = 30.4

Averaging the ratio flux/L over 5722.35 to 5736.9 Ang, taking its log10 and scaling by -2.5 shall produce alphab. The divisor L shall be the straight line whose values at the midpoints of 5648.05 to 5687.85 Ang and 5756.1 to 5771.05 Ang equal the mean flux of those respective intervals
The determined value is -0.06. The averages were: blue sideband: 30.4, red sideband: 31.7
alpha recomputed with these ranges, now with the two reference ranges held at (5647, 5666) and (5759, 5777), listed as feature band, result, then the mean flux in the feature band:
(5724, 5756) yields -0.81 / 32.3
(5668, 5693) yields 0.22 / 30.4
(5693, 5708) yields 0.34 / 30.3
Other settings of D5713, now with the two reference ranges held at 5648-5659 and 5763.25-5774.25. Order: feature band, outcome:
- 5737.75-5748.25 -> 0.41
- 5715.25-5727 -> 0.49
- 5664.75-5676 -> 0.26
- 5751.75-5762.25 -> 0.05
